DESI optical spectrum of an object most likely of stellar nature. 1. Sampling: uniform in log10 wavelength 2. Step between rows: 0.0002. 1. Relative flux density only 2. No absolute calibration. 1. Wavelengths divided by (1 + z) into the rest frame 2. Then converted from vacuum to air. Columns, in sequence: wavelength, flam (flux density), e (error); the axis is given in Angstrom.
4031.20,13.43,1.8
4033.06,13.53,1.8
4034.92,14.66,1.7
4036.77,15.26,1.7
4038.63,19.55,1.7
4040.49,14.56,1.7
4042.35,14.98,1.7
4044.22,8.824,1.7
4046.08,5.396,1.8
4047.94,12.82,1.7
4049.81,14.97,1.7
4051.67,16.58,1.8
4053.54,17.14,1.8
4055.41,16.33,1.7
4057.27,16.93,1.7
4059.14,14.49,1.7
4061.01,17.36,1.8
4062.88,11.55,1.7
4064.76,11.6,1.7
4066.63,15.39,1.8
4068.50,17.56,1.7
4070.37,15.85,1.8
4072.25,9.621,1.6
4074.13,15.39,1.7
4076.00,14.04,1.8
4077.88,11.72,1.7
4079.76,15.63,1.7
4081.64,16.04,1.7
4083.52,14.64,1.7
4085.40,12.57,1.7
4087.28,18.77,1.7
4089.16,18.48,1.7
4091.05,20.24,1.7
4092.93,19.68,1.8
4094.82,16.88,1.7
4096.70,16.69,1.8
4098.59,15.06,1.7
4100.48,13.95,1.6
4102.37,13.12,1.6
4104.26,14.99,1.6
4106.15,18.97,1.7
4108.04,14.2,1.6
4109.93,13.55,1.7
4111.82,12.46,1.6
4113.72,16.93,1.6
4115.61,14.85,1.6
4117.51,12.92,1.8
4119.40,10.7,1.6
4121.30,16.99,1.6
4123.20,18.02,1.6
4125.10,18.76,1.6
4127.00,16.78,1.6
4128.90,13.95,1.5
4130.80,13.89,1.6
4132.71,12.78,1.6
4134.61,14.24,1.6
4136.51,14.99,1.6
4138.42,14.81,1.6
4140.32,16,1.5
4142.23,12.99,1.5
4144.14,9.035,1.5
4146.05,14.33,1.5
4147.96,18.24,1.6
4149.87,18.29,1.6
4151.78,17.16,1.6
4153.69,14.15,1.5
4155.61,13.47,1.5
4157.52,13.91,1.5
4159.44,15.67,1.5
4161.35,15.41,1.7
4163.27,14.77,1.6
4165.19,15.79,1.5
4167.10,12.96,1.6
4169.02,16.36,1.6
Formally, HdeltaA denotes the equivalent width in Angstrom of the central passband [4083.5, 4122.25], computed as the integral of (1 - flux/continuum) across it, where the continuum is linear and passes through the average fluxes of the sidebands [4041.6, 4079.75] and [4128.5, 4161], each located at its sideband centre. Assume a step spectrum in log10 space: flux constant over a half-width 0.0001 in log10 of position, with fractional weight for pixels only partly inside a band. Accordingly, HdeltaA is -3.5 Angstrom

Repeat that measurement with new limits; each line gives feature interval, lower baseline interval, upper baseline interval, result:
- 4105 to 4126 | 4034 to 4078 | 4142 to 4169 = -1.0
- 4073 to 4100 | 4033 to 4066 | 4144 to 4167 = -2.7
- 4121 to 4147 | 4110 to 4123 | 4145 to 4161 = 0.2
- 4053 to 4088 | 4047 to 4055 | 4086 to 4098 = 3.9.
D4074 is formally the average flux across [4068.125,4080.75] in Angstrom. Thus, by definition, 14.1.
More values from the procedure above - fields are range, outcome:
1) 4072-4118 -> 15.4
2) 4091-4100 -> 17.3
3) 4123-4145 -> 14.6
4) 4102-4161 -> 14.9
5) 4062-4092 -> 15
